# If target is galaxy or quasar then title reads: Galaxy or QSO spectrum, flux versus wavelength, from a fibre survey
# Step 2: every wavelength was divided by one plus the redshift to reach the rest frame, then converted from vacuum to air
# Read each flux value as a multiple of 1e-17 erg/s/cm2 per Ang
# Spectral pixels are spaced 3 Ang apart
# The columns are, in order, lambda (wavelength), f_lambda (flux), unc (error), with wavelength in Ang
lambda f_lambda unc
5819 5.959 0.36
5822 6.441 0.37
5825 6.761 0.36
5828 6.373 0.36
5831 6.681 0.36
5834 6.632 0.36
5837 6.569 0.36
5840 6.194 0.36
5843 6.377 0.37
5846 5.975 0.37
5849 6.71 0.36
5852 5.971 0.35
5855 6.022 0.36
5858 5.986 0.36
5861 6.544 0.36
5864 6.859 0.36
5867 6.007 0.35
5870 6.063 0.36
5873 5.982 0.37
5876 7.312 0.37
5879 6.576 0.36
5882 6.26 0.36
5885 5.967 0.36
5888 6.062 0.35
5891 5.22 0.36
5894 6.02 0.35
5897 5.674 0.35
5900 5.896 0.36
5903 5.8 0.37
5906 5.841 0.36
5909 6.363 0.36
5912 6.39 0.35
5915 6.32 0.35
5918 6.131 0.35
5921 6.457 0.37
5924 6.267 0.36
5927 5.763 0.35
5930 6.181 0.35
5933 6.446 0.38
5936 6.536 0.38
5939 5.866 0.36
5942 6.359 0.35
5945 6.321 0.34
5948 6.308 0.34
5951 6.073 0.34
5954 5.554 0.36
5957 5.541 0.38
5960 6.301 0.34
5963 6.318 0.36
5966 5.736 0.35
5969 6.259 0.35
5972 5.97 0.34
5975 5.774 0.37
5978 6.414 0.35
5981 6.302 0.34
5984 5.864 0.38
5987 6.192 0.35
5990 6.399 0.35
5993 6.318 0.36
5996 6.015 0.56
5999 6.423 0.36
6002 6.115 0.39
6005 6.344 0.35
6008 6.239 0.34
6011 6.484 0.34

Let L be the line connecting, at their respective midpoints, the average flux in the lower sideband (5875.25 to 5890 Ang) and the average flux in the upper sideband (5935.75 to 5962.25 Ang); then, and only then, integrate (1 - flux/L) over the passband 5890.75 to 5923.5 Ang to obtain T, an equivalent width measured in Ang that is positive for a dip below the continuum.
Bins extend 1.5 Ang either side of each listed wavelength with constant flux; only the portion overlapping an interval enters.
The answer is 1.1 Ang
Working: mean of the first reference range 6.35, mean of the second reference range 6.08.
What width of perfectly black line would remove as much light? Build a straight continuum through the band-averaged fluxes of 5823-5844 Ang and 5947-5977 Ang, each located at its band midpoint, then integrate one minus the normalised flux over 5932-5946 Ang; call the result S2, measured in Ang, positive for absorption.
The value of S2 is -0.5 Ang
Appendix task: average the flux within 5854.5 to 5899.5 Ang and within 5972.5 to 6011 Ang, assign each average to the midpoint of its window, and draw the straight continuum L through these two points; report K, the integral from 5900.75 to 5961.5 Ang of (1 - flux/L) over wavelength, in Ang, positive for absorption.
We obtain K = 0.5 Ang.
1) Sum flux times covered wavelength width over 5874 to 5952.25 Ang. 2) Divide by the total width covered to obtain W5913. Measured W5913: 6.17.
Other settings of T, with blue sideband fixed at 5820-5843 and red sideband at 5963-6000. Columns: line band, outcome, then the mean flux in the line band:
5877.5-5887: 0.2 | 6.26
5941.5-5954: 0.1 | 6.17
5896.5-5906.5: 0.8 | 5.81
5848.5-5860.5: 0.5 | 6.16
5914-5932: 0.3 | 6.19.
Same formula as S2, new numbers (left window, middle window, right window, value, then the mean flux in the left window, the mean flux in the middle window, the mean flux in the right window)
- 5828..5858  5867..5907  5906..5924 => 1.6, 6.33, 6.05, 6.29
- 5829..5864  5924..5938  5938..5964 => -0.2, 6.36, 6.22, 6.07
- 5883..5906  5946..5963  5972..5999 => 0.1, 5.82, 6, 6.16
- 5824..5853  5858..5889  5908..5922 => 0.2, 6.43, 6.35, 6.33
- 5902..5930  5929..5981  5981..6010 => 0.6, 6.16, 6.12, 6.22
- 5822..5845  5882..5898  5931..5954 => 1.3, 6.5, 5.84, 6.22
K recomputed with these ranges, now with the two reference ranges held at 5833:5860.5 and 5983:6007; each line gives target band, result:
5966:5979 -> 0.37 Ang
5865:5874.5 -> 0.31 Ang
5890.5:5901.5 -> 0.89 Ang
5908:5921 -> -0.14 Ang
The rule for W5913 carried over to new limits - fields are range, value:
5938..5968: 6.04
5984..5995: 6.23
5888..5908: 5.78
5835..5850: 6.36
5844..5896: 6.2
